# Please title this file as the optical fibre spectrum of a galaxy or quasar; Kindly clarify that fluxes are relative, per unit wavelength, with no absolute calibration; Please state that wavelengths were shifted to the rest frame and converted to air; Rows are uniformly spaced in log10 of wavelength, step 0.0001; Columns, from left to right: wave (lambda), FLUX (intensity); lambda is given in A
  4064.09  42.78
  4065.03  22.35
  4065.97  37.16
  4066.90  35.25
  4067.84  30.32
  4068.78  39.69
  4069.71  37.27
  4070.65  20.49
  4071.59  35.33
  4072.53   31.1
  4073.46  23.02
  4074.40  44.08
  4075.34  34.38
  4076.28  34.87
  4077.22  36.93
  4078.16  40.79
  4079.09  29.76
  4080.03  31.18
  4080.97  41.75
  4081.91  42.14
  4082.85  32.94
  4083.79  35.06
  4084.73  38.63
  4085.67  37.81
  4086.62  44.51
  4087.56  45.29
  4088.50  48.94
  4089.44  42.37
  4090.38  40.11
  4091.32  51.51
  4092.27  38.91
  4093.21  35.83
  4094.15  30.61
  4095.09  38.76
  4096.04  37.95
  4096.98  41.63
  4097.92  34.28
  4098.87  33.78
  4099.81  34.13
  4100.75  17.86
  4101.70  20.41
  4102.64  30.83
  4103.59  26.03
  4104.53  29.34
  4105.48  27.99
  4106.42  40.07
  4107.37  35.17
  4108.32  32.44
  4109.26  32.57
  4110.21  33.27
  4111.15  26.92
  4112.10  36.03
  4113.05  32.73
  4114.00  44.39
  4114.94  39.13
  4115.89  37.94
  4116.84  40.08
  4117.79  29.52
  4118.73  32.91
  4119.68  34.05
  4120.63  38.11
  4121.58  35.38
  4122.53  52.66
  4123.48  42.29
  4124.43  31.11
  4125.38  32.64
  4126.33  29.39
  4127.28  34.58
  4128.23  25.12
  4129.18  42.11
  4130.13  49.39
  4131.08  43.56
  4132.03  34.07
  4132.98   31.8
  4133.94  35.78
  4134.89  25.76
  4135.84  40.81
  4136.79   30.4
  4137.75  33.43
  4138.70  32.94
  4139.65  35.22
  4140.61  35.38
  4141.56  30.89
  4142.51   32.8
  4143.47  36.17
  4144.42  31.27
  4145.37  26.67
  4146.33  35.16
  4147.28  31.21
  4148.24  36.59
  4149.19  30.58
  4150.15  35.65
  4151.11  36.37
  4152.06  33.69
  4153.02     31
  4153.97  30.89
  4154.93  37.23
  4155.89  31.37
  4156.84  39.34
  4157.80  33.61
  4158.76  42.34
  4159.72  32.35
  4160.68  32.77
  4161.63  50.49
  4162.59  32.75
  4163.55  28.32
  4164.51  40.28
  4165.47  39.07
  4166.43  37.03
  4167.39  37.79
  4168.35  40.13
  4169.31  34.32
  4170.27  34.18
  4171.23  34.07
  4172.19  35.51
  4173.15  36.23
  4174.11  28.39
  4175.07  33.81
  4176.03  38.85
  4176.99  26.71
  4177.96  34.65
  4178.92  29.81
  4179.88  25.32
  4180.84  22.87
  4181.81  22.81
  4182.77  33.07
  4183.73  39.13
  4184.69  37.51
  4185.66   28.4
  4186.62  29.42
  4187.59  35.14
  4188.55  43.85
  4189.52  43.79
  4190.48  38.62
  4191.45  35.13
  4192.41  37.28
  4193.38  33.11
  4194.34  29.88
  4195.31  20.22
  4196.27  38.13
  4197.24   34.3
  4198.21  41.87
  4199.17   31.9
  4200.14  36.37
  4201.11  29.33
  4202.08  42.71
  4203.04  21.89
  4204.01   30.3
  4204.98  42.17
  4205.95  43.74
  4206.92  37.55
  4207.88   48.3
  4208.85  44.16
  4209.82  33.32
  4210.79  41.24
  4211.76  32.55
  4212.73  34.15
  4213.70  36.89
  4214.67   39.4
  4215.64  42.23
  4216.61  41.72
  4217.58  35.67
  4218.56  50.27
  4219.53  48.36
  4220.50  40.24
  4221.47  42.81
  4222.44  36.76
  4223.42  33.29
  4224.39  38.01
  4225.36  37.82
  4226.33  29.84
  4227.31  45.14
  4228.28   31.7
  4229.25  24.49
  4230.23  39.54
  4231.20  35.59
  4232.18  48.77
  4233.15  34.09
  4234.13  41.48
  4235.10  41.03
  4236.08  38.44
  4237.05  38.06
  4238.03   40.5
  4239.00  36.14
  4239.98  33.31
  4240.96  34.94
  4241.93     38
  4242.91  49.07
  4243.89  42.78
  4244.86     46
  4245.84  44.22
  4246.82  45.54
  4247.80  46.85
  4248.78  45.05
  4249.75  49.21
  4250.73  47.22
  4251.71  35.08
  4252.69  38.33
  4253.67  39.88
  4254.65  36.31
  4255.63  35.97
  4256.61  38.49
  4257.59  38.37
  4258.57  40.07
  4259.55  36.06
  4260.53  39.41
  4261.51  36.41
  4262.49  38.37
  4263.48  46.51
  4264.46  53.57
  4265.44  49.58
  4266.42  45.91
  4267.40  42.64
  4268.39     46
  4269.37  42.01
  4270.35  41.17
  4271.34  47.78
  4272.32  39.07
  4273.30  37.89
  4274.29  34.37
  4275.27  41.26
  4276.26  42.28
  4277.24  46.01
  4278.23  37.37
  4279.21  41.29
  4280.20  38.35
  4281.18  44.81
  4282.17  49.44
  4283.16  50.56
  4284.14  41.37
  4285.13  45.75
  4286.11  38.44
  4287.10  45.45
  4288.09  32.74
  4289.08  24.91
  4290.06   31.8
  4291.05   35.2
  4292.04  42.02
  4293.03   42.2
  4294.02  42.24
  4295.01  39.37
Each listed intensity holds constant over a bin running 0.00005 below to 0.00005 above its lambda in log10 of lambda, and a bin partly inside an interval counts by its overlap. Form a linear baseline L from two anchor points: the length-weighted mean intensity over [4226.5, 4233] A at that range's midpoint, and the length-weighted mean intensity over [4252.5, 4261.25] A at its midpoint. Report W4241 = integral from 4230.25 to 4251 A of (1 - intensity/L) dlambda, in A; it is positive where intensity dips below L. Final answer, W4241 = -2.3 A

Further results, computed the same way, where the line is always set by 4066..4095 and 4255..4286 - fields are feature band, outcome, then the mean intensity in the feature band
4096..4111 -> 2.5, 31.5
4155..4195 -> 5.0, 34.6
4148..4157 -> 1.1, 34.1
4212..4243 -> 1.9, 38.5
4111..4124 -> 0.2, 37.5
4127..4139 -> 1.0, 35.4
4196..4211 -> 1.2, 37.2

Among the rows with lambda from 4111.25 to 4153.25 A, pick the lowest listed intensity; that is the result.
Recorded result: 25.12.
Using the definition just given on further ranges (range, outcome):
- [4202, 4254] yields 21.89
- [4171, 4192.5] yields 22.81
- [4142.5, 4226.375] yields 20.22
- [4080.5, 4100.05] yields 30.61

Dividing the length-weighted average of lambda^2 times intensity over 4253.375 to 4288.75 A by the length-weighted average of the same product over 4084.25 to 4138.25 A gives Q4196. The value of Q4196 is 1.25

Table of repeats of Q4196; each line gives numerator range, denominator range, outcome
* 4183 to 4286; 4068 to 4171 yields 1.18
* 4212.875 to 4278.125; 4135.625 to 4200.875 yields 1.23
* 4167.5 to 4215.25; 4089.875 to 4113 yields 1.08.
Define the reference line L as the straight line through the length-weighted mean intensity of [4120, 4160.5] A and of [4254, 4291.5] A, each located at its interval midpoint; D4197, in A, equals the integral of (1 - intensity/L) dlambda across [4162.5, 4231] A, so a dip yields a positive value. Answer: 3.2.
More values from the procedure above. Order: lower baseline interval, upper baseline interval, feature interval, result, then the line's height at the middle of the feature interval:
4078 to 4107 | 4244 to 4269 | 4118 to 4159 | 3.28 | 37.9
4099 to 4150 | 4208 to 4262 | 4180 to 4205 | 2.56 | 37.4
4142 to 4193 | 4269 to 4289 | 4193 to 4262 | -0.48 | 38.2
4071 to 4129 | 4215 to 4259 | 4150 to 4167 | 0.73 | 37.4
